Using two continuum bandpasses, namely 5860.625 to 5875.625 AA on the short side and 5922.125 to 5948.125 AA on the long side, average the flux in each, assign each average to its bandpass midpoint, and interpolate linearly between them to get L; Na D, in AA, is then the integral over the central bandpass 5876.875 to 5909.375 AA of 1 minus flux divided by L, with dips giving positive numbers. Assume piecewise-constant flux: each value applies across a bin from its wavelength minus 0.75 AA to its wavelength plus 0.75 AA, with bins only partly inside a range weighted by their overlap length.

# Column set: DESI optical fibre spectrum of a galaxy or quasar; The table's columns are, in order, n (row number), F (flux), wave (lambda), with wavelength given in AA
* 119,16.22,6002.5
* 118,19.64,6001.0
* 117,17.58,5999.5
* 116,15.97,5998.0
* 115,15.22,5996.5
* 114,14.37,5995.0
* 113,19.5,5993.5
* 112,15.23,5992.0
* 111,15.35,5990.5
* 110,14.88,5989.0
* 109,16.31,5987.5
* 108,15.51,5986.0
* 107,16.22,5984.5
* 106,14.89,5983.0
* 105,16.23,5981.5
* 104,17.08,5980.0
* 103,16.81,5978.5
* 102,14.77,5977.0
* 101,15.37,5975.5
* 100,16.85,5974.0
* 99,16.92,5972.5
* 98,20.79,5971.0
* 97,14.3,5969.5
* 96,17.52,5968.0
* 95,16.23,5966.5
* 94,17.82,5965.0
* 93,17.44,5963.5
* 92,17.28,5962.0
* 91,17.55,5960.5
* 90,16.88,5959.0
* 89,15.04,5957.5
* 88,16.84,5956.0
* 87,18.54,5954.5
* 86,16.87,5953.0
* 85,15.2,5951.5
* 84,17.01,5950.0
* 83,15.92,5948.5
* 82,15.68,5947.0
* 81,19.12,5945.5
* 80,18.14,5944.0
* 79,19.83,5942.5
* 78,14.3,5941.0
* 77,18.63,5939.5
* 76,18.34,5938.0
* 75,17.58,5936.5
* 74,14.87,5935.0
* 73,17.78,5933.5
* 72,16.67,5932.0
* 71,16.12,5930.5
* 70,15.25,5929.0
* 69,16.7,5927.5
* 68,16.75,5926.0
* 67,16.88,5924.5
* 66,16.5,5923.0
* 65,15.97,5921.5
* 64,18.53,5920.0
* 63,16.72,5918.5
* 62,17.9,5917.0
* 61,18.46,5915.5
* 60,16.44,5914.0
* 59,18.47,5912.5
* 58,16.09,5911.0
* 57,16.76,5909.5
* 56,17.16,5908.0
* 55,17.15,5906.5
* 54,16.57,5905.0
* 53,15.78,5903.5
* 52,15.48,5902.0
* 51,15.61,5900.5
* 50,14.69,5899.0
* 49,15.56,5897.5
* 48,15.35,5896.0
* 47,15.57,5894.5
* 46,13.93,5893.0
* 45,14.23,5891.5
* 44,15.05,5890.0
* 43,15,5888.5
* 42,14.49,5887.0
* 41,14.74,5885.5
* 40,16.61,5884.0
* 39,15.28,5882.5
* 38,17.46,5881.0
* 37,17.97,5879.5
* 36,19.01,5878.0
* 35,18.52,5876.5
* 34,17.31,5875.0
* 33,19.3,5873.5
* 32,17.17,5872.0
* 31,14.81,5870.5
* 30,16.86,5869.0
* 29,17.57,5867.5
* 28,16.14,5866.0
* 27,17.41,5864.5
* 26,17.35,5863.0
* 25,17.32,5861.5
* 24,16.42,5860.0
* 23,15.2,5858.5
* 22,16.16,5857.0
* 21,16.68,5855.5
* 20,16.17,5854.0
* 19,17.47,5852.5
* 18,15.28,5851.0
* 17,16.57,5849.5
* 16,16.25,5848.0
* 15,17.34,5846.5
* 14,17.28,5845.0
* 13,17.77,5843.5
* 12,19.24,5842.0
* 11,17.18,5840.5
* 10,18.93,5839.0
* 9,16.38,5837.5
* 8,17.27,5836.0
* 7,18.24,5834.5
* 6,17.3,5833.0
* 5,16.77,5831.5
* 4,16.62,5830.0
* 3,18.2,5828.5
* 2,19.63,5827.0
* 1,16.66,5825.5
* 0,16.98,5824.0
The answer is 2.2 AA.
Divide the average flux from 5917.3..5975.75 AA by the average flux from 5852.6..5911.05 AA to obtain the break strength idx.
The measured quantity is 1.04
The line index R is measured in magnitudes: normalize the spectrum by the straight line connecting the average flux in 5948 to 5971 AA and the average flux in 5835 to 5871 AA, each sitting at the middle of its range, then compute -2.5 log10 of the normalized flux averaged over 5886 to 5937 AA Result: 0.042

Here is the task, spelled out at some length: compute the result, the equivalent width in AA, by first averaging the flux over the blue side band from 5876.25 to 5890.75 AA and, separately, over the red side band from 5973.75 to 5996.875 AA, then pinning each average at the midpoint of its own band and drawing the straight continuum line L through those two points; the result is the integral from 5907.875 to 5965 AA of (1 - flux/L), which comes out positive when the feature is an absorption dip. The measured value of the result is -3.2 AA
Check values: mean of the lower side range 16.3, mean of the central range 17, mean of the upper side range 15.9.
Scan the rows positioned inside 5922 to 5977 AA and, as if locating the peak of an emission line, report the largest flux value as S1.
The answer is 20.79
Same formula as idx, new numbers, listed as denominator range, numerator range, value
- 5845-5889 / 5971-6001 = 0.97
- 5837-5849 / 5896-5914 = 0.93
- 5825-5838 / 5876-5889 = 0.95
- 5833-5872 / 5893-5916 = 0.96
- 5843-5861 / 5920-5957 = 1.02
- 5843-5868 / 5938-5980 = 1.02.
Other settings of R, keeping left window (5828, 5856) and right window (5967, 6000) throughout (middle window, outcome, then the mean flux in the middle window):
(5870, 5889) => 0.01 mag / 16.8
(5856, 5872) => 0.03 mag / 16.6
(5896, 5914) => 0.03 mag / 16.3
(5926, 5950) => -0.03 mag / 17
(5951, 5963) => -0.03 mag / 16.8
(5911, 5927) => -0.03 mag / 17.2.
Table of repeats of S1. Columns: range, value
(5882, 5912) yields 17.16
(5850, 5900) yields 19.3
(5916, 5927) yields 18.53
